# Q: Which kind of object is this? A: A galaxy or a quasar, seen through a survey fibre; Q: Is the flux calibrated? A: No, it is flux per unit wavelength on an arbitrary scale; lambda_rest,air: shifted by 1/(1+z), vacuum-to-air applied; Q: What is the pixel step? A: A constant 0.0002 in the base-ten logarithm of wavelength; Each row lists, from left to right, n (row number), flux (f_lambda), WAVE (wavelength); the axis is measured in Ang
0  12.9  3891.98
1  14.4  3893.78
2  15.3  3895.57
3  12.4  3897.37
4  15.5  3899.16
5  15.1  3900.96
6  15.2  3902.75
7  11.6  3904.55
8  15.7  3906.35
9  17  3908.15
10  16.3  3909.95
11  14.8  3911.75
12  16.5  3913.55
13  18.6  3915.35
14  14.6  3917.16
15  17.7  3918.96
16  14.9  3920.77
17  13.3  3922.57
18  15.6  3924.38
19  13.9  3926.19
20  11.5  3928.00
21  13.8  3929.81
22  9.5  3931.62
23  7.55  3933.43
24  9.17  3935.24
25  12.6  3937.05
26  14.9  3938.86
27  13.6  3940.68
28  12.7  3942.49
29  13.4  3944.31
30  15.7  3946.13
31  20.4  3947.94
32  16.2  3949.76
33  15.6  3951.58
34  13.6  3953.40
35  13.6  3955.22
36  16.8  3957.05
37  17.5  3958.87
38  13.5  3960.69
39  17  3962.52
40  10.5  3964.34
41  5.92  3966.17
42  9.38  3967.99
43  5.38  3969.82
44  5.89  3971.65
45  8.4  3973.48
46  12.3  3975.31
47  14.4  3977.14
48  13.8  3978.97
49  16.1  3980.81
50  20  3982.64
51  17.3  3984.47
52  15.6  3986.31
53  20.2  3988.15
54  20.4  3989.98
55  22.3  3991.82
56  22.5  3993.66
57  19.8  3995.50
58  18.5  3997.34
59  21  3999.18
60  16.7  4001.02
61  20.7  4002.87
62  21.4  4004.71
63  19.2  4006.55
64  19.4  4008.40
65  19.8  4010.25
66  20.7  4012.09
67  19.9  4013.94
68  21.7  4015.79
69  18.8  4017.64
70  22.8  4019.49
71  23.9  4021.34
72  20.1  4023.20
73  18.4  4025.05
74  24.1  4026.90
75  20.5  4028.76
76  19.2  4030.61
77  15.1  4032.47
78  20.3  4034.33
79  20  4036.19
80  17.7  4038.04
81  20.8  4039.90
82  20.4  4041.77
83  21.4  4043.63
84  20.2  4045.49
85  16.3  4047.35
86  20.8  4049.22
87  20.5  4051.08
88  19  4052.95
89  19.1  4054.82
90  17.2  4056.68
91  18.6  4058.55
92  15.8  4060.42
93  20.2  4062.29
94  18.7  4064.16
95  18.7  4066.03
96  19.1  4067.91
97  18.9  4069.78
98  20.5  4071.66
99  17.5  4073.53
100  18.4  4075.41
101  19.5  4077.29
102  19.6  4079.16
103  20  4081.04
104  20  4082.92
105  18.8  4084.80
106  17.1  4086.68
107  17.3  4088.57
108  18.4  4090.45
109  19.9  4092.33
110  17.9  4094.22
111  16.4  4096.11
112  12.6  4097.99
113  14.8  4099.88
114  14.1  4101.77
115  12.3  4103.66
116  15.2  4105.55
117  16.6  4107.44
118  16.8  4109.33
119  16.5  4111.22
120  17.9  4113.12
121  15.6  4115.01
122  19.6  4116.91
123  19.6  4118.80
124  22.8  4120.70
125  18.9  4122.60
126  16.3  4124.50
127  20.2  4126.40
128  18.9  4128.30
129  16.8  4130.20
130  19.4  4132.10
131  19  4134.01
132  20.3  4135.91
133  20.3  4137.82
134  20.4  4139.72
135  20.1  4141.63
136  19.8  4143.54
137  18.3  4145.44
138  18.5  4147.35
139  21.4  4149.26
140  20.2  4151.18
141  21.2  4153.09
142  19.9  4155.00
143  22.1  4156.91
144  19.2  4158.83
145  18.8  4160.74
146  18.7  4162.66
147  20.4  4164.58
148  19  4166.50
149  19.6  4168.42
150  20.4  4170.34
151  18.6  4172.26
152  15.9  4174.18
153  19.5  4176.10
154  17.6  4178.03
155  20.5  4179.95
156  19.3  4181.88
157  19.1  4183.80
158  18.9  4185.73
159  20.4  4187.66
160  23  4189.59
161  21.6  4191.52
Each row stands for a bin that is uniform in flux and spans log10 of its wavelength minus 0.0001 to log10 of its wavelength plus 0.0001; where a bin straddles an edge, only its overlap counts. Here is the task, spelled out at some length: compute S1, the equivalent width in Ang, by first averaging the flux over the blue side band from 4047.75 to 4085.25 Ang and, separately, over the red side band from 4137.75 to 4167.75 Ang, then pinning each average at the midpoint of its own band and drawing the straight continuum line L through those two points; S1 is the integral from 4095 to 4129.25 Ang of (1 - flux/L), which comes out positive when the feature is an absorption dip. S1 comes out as 4.43 Ang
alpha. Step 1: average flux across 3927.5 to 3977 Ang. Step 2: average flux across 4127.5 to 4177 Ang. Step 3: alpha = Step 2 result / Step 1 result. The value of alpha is 1.6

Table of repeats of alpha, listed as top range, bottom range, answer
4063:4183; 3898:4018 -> 1.20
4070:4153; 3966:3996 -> 1.23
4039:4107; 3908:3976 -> 1.36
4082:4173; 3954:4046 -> 1.05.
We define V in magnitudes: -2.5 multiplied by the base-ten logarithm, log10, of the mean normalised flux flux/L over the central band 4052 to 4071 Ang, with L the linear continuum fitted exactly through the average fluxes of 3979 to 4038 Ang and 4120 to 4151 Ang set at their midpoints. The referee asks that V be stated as 0.06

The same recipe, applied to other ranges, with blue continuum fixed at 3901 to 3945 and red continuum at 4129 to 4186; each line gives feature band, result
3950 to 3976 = 0.239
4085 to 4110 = 0.118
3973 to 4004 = -0.150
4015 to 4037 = -0.239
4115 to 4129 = -0.034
